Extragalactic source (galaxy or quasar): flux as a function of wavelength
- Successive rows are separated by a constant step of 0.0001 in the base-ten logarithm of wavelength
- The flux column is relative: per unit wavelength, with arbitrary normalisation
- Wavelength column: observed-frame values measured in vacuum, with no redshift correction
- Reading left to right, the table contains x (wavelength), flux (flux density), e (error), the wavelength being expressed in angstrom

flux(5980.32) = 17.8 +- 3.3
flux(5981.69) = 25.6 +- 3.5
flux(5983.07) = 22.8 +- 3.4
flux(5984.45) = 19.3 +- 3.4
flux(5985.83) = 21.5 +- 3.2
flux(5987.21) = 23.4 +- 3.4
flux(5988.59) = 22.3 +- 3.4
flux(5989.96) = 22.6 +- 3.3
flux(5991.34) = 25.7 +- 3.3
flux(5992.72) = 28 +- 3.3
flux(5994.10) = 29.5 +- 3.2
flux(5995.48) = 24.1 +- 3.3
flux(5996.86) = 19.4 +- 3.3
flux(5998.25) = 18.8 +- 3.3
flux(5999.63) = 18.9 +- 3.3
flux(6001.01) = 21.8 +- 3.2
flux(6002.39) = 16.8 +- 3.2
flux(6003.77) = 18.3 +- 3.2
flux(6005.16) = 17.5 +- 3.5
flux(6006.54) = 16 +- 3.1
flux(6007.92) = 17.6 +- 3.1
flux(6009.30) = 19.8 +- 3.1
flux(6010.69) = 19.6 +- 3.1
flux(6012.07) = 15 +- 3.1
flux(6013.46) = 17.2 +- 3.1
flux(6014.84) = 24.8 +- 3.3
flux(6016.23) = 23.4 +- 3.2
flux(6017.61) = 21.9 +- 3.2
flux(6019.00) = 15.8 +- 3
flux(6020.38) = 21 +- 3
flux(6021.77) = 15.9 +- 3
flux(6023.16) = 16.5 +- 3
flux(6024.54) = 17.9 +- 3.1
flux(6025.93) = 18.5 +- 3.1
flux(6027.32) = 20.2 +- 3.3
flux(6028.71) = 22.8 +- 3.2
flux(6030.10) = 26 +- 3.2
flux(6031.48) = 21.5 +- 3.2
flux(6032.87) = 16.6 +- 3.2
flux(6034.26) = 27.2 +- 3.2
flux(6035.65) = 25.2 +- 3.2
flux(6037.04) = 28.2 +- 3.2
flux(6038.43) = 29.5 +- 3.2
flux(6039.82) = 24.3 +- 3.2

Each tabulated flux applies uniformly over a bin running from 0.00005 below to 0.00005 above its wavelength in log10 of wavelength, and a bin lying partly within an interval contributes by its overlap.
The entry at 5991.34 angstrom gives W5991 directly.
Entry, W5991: 25.7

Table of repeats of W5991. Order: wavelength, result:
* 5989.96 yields 22.6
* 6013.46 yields 17.2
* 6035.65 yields 25.2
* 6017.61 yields 21.9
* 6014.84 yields 24.8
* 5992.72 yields 28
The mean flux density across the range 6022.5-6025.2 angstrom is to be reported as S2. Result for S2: 17.2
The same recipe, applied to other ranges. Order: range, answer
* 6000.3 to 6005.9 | 18.6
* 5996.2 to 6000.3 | 19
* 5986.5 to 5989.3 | 22.9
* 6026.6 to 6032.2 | 22.6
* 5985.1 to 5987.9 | 22.4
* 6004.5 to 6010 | 17.7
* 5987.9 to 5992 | 23.6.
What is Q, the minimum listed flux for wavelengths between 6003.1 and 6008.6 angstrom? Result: 16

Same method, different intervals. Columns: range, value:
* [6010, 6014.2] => 15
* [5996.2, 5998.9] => 18.8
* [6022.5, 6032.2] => 16.5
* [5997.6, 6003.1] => 16.8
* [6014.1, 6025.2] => 15.8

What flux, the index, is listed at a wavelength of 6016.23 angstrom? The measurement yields 23.4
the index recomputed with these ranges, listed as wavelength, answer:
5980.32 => 17.8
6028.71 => 22.8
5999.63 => 18.9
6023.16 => 16.5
